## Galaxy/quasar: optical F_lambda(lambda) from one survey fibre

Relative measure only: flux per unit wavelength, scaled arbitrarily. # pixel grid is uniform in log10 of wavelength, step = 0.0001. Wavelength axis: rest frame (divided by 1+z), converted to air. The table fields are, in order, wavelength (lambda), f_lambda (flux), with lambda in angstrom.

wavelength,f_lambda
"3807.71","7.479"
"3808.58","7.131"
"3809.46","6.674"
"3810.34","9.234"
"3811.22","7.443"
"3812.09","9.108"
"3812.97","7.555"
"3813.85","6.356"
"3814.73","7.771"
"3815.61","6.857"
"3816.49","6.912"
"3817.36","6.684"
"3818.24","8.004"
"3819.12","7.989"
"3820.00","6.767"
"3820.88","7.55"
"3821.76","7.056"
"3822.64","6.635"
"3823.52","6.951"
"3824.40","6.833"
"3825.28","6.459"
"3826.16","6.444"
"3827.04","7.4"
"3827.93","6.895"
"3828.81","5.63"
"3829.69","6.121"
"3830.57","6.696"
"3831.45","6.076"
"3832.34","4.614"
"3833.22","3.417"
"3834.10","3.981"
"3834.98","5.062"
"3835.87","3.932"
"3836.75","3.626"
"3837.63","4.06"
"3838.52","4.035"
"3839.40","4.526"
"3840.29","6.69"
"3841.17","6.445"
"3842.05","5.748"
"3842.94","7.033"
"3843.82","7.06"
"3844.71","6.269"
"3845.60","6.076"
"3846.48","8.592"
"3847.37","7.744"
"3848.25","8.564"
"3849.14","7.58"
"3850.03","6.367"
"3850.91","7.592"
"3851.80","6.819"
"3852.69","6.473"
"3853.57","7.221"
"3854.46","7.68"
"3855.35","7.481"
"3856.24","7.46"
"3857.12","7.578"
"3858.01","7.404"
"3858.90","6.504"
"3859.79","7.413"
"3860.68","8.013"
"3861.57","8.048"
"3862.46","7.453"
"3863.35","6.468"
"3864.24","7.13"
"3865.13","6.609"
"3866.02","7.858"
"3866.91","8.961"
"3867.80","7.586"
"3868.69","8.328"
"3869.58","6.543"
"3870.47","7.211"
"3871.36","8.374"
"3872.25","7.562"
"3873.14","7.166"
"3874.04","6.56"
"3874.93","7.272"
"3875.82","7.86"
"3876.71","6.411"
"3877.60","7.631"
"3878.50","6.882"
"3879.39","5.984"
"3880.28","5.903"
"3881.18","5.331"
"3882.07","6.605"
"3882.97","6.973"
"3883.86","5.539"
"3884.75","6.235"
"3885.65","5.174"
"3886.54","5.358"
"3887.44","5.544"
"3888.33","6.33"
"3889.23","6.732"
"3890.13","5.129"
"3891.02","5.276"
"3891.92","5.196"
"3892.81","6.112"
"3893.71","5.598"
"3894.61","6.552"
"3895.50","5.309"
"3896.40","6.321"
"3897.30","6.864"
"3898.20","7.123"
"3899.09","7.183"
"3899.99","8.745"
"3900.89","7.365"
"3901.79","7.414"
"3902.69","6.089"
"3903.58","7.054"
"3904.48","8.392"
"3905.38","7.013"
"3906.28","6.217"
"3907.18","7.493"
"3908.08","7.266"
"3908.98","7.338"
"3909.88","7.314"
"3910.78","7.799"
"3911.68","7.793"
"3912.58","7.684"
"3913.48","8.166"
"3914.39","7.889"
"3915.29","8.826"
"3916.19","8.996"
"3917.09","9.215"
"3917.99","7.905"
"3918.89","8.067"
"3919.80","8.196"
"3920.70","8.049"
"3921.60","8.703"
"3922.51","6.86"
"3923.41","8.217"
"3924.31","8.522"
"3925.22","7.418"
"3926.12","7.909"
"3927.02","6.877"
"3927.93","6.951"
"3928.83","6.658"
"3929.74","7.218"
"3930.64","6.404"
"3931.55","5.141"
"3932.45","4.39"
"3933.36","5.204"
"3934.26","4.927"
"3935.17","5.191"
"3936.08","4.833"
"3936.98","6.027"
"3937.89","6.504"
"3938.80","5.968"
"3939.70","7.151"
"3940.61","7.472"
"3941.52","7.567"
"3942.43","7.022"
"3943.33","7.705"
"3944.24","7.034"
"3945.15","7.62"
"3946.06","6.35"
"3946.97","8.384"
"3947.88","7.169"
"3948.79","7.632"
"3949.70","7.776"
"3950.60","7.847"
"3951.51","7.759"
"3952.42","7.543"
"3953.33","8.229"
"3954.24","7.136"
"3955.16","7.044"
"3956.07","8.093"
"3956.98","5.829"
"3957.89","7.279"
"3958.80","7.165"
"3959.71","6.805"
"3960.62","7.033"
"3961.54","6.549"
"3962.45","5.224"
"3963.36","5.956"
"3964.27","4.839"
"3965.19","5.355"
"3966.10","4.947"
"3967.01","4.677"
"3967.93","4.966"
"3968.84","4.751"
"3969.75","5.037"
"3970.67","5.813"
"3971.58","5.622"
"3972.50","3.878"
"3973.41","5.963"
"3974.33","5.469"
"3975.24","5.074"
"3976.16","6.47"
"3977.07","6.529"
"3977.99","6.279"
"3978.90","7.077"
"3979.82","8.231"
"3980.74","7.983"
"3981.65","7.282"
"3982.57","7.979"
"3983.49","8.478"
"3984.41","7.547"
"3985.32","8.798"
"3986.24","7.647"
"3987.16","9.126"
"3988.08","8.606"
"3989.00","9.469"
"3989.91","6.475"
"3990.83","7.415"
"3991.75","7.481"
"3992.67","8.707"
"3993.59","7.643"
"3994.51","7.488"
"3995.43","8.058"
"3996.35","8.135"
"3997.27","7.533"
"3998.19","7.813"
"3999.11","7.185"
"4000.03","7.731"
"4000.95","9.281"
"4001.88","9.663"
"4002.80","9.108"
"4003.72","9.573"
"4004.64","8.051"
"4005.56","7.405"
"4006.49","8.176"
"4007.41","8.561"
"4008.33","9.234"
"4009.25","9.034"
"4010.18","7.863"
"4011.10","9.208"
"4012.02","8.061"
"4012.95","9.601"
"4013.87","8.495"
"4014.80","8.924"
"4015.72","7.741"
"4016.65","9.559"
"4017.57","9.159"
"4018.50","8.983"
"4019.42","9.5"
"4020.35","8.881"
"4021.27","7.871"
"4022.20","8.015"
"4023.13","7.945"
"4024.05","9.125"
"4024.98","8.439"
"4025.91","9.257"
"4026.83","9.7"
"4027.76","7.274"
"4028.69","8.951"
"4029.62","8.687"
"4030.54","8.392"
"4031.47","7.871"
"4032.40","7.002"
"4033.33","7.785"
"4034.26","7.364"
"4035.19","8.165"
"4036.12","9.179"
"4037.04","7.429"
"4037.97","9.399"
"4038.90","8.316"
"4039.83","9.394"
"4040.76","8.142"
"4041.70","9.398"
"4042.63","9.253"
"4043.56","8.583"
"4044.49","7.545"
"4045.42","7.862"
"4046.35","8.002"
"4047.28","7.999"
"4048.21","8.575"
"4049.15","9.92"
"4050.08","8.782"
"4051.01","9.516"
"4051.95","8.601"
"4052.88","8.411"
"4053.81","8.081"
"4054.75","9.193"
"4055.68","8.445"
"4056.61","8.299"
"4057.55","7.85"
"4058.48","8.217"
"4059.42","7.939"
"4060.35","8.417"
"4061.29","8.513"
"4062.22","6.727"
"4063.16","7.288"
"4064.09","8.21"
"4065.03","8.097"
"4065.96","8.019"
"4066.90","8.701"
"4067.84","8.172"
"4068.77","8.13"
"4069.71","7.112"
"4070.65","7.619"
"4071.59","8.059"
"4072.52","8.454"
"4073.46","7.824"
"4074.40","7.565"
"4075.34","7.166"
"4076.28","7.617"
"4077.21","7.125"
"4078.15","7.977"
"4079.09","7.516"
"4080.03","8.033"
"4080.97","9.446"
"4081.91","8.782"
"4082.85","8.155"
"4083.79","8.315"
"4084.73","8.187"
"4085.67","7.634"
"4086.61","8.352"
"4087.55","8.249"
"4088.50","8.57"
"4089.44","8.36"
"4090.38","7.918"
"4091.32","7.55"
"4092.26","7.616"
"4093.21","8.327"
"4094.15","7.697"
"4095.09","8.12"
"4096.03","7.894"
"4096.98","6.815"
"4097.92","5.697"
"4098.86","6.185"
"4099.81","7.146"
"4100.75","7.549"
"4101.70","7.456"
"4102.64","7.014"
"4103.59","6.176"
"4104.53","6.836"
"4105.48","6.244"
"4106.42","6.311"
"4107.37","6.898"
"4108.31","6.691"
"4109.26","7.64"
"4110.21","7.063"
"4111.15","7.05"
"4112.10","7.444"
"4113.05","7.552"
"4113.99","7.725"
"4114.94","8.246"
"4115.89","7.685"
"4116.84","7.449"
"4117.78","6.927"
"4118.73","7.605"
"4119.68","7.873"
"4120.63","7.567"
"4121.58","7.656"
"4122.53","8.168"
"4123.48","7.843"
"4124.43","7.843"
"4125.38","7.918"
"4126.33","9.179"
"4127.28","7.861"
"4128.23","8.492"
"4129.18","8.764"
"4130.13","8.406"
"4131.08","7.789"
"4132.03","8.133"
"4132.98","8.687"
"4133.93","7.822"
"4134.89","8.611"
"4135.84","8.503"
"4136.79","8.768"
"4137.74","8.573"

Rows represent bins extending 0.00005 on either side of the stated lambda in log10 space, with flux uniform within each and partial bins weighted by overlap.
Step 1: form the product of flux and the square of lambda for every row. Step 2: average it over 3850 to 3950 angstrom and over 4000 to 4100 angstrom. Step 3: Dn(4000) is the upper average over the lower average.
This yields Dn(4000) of 1.27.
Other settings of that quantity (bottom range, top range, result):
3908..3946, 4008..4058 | 1.26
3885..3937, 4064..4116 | 1.21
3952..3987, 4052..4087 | 1.30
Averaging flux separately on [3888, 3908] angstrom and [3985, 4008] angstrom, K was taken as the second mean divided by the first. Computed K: 1.24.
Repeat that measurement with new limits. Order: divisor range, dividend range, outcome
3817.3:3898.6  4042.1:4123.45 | 1.19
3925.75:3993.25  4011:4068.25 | 1.25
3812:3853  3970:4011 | 1.19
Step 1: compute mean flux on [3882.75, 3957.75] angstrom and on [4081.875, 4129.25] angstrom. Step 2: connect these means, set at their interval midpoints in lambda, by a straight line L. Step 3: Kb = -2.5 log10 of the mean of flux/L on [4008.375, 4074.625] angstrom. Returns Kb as -0.14 mag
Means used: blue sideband 6.98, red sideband 7.59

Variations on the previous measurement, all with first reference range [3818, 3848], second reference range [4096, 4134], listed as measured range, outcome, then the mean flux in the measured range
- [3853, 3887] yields -0.120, 7.04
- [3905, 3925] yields -0.205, 7.88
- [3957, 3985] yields 0.097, 6.22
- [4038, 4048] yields -0.188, 8.49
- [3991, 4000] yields -0.127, 7.77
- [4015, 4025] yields -0.228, 8.67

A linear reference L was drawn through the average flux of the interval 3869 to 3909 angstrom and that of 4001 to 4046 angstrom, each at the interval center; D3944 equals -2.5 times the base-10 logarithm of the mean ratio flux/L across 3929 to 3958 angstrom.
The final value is 0.097 mag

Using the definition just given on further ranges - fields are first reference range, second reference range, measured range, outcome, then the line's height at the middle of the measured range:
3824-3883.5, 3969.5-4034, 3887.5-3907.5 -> 0.073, 7.05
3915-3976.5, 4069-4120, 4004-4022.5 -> -0.213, 7.09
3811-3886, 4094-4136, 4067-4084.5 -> -0.075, 7.43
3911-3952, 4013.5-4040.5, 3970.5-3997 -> 0.093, 7.93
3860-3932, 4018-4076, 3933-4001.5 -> 0.114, 7.67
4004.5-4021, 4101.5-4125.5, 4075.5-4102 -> -0.017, 7.67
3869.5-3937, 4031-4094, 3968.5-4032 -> -0.034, 7.67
